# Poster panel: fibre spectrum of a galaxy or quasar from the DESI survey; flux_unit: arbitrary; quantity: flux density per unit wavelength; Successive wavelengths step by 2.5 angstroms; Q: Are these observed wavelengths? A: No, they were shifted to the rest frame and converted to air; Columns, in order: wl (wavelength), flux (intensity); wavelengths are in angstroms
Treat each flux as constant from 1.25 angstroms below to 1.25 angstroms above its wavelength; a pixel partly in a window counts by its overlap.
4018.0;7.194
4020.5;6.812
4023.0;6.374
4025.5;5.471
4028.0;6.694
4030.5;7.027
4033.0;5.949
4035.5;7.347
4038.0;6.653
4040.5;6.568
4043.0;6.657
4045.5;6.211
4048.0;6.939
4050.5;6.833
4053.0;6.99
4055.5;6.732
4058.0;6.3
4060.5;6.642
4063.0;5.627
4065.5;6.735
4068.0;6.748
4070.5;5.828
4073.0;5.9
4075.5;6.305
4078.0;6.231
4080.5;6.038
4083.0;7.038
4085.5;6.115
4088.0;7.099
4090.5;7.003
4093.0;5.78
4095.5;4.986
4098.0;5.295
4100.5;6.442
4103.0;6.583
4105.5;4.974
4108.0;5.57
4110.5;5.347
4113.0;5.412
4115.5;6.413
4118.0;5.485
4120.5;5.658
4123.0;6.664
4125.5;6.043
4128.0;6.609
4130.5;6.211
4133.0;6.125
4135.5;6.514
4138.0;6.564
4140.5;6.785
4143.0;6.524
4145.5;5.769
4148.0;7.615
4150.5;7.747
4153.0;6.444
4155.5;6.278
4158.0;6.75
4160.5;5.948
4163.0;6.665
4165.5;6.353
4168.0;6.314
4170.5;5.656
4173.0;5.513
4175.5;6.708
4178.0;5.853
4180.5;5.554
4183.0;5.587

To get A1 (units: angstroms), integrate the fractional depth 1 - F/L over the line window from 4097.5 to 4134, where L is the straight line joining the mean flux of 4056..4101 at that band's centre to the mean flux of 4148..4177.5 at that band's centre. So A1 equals 2.3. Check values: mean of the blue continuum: 6.23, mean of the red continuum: 6.44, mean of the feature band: 5.93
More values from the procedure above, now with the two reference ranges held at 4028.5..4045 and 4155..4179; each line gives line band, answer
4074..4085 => 0.3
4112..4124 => 0.9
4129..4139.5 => -0.1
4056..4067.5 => 0.4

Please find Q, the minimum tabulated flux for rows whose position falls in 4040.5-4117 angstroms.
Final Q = 4.974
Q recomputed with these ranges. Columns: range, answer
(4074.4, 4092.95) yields 6.038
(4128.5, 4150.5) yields 5.769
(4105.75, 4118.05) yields 5.347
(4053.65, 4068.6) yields 5.627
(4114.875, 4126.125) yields 5.485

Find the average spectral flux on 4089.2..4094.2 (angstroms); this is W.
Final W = 6.4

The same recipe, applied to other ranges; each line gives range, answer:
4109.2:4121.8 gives 5.67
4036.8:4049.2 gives 6.6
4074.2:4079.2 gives 6.26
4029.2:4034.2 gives 6.5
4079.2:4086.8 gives 6.4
